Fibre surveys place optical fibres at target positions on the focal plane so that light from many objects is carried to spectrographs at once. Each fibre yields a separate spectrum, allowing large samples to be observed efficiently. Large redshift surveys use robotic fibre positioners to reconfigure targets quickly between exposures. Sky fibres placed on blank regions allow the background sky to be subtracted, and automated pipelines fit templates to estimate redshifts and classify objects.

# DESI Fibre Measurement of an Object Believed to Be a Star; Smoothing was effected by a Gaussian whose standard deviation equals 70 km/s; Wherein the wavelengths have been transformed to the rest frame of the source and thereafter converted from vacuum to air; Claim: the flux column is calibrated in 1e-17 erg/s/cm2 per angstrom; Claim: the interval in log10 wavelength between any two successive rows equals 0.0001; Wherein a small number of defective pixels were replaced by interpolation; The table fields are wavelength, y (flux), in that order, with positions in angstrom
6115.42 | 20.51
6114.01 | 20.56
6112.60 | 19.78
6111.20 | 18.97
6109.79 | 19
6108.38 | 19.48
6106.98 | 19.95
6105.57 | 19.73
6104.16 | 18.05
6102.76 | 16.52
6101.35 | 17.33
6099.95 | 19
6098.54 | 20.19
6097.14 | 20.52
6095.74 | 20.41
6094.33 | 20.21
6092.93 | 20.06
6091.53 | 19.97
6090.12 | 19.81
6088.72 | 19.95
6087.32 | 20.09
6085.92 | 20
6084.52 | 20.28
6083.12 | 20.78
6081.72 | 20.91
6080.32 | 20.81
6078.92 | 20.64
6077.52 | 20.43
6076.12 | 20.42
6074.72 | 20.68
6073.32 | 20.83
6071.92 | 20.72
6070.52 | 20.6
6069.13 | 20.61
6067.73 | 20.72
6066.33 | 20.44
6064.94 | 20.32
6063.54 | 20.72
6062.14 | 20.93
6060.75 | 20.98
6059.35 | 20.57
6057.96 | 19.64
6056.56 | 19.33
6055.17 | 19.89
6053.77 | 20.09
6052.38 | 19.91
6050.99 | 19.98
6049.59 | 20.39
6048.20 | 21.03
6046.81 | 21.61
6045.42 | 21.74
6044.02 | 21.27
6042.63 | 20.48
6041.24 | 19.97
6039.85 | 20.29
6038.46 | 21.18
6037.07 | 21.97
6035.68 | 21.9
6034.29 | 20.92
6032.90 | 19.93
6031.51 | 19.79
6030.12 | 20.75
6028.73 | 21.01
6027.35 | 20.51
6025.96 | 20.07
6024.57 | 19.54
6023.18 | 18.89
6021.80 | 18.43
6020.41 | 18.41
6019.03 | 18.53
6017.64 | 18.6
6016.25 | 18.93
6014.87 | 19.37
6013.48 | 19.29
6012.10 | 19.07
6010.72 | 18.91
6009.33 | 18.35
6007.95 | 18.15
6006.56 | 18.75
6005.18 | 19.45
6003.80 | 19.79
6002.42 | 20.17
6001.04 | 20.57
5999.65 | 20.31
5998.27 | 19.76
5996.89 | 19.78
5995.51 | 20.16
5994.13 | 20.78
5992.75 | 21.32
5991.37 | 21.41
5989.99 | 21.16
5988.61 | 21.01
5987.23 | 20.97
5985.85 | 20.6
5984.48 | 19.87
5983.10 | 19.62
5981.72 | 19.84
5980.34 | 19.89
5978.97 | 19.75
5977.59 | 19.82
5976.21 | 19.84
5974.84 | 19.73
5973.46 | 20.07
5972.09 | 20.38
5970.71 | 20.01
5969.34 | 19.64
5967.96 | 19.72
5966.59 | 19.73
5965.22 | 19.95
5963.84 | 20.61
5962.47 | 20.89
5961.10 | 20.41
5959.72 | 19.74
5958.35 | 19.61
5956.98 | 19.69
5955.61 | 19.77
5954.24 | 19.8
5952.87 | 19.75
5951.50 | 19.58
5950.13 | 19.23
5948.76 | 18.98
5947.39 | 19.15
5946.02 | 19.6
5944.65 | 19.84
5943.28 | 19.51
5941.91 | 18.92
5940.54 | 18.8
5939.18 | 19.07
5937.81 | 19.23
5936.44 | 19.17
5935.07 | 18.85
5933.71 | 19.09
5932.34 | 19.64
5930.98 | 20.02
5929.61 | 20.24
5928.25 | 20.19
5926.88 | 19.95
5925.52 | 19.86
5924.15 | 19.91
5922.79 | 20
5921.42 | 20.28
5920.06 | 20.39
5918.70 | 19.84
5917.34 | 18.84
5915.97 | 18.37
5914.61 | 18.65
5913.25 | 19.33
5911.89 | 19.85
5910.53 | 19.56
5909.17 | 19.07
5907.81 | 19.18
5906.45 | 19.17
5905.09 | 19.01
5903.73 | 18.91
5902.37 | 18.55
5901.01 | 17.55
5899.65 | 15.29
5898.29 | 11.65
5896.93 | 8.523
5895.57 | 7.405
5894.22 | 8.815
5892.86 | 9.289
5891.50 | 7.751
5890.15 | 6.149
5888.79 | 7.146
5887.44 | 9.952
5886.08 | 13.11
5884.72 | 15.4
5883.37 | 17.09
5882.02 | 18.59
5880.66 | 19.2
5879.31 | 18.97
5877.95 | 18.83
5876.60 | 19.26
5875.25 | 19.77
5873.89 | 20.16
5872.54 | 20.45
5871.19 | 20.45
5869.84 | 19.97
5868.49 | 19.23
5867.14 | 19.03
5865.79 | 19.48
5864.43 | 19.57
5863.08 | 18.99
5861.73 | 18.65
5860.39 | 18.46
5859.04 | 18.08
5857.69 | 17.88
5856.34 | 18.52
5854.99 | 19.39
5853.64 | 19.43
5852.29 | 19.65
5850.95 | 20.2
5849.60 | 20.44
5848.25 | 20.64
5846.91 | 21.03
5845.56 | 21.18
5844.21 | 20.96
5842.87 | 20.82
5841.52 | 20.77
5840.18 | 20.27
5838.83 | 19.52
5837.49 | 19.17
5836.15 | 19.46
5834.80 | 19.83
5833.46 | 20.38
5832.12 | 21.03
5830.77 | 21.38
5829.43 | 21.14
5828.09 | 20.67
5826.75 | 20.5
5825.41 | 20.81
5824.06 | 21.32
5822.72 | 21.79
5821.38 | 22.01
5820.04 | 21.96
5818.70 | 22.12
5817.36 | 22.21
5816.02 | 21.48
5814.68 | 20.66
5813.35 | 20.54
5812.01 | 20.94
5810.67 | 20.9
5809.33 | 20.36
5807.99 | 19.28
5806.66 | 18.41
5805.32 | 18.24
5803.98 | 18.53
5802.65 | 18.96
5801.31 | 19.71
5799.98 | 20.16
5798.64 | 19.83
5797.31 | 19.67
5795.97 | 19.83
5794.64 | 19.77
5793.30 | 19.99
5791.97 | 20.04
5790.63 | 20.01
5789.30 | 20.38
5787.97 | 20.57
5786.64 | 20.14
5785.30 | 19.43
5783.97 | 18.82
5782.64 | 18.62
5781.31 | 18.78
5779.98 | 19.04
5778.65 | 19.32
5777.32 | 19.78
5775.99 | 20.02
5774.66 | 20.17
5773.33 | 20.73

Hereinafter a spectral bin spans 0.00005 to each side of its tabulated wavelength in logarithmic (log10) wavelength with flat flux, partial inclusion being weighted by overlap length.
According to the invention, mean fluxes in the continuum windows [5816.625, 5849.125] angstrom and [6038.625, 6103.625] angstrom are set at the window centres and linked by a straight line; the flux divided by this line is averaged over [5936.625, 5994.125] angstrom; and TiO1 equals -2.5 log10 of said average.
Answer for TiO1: 0.03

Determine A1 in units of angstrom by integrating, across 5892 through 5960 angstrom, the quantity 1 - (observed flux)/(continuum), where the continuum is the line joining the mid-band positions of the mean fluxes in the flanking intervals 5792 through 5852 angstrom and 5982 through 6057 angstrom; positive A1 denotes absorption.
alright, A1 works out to 6.63 angstrom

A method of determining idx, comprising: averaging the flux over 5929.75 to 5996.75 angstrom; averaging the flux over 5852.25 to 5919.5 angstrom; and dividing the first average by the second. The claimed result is 1.18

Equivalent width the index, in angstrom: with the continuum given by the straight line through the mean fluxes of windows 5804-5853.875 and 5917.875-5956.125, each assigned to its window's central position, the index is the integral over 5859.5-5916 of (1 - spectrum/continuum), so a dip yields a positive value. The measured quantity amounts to 10.0 angstrom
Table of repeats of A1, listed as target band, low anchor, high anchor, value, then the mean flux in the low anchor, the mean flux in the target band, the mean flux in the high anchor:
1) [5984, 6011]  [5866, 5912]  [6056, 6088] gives -2.1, 15.9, 20.1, 20.5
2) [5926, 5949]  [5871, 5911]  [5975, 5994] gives -2.0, 15.4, 19.4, 20.4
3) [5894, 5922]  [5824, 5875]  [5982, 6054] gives 3.9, 19.9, 17.2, 20.1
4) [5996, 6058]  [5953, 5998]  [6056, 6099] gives 1.1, 20.2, 19.9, 20.4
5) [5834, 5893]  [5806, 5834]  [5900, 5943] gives 6.4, 21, 18.1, 19.3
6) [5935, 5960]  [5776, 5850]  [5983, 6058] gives 0.9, 20.2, 19.4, 20.1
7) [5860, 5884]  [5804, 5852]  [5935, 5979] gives 1.2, 20.6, 19.2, 19.7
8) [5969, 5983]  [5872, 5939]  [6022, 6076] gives -0.8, 17.1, 19.9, 20.5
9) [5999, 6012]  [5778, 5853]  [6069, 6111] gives 0.4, 20.2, 19.4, 19.9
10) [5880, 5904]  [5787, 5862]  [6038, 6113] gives 8.9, 20.2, 12.7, 20.1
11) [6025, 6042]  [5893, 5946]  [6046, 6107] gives -0.9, 18.1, 20.7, 20.1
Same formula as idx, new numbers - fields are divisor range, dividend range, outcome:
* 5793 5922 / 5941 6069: 1.08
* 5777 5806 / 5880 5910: 0.72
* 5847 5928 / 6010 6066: 1.15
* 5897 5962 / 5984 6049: 1.05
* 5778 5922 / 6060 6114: 1.07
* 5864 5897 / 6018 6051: 1.32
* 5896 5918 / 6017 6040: 1.15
